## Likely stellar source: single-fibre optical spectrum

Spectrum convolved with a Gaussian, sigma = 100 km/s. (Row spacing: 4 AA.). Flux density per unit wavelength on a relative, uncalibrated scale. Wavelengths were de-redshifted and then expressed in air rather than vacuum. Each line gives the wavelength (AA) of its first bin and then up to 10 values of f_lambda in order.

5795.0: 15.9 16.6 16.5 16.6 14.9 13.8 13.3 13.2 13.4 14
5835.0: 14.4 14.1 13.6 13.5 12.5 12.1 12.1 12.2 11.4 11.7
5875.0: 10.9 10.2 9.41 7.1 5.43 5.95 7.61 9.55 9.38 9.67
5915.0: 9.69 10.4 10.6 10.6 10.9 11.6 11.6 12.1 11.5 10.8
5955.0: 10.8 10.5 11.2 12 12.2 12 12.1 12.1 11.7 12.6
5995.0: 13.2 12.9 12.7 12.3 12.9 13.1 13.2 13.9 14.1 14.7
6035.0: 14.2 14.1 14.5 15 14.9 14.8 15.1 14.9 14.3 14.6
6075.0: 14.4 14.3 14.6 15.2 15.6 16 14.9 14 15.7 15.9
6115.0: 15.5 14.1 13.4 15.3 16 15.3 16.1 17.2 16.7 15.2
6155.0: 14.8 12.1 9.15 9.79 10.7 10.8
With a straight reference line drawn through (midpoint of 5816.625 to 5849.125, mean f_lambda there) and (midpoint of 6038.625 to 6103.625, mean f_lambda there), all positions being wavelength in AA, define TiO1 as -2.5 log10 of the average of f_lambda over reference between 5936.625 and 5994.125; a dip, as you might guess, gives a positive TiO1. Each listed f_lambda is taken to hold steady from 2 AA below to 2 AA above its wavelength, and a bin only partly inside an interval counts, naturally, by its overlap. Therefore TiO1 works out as 0.22 mag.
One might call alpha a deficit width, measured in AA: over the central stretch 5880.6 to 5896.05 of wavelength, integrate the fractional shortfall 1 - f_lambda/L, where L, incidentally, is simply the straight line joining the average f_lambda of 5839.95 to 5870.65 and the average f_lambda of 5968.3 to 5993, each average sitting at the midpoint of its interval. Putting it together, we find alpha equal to 6.6 AA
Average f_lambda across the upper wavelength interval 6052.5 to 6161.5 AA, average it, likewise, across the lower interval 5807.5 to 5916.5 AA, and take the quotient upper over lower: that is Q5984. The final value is 1.32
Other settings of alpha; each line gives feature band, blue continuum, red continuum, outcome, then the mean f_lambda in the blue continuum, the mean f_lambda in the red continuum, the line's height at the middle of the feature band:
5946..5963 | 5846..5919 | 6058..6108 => 1.2 AA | 9.98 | 14.9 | 11.7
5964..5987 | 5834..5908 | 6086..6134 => 1.1 AA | 10.7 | 15.1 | 12.6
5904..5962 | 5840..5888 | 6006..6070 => 8.6 AA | 11.5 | 14.2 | 12.6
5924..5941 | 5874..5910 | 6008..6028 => -2.0 AA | 8.36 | 13.3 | 9.96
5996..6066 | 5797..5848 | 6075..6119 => 4.6 AA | 14.5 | 15.1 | 14.9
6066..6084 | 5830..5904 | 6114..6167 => -1.1 AA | 10.9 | 14.5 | 13.6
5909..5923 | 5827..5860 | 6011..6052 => 3.7 AA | 13.3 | 14.1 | 13.6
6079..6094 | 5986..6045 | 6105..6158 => -0.5 AA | 13.4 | 15.4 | 14.6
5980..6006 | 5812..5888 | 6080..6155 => 2.7 AA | 12.4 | 15.3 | 14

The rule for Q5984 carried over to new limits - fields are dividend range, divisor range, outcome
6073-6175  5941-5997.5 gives 1.22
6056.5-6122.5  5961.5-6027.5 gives 1.19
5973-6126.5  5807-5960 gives 1.24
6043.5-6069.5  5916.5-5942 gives 1.35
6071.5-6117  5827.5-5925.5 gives 1.40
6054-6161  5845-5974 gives 1.43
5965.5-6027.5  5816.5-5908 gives 1.13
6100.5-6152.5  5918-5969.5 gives 1.38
